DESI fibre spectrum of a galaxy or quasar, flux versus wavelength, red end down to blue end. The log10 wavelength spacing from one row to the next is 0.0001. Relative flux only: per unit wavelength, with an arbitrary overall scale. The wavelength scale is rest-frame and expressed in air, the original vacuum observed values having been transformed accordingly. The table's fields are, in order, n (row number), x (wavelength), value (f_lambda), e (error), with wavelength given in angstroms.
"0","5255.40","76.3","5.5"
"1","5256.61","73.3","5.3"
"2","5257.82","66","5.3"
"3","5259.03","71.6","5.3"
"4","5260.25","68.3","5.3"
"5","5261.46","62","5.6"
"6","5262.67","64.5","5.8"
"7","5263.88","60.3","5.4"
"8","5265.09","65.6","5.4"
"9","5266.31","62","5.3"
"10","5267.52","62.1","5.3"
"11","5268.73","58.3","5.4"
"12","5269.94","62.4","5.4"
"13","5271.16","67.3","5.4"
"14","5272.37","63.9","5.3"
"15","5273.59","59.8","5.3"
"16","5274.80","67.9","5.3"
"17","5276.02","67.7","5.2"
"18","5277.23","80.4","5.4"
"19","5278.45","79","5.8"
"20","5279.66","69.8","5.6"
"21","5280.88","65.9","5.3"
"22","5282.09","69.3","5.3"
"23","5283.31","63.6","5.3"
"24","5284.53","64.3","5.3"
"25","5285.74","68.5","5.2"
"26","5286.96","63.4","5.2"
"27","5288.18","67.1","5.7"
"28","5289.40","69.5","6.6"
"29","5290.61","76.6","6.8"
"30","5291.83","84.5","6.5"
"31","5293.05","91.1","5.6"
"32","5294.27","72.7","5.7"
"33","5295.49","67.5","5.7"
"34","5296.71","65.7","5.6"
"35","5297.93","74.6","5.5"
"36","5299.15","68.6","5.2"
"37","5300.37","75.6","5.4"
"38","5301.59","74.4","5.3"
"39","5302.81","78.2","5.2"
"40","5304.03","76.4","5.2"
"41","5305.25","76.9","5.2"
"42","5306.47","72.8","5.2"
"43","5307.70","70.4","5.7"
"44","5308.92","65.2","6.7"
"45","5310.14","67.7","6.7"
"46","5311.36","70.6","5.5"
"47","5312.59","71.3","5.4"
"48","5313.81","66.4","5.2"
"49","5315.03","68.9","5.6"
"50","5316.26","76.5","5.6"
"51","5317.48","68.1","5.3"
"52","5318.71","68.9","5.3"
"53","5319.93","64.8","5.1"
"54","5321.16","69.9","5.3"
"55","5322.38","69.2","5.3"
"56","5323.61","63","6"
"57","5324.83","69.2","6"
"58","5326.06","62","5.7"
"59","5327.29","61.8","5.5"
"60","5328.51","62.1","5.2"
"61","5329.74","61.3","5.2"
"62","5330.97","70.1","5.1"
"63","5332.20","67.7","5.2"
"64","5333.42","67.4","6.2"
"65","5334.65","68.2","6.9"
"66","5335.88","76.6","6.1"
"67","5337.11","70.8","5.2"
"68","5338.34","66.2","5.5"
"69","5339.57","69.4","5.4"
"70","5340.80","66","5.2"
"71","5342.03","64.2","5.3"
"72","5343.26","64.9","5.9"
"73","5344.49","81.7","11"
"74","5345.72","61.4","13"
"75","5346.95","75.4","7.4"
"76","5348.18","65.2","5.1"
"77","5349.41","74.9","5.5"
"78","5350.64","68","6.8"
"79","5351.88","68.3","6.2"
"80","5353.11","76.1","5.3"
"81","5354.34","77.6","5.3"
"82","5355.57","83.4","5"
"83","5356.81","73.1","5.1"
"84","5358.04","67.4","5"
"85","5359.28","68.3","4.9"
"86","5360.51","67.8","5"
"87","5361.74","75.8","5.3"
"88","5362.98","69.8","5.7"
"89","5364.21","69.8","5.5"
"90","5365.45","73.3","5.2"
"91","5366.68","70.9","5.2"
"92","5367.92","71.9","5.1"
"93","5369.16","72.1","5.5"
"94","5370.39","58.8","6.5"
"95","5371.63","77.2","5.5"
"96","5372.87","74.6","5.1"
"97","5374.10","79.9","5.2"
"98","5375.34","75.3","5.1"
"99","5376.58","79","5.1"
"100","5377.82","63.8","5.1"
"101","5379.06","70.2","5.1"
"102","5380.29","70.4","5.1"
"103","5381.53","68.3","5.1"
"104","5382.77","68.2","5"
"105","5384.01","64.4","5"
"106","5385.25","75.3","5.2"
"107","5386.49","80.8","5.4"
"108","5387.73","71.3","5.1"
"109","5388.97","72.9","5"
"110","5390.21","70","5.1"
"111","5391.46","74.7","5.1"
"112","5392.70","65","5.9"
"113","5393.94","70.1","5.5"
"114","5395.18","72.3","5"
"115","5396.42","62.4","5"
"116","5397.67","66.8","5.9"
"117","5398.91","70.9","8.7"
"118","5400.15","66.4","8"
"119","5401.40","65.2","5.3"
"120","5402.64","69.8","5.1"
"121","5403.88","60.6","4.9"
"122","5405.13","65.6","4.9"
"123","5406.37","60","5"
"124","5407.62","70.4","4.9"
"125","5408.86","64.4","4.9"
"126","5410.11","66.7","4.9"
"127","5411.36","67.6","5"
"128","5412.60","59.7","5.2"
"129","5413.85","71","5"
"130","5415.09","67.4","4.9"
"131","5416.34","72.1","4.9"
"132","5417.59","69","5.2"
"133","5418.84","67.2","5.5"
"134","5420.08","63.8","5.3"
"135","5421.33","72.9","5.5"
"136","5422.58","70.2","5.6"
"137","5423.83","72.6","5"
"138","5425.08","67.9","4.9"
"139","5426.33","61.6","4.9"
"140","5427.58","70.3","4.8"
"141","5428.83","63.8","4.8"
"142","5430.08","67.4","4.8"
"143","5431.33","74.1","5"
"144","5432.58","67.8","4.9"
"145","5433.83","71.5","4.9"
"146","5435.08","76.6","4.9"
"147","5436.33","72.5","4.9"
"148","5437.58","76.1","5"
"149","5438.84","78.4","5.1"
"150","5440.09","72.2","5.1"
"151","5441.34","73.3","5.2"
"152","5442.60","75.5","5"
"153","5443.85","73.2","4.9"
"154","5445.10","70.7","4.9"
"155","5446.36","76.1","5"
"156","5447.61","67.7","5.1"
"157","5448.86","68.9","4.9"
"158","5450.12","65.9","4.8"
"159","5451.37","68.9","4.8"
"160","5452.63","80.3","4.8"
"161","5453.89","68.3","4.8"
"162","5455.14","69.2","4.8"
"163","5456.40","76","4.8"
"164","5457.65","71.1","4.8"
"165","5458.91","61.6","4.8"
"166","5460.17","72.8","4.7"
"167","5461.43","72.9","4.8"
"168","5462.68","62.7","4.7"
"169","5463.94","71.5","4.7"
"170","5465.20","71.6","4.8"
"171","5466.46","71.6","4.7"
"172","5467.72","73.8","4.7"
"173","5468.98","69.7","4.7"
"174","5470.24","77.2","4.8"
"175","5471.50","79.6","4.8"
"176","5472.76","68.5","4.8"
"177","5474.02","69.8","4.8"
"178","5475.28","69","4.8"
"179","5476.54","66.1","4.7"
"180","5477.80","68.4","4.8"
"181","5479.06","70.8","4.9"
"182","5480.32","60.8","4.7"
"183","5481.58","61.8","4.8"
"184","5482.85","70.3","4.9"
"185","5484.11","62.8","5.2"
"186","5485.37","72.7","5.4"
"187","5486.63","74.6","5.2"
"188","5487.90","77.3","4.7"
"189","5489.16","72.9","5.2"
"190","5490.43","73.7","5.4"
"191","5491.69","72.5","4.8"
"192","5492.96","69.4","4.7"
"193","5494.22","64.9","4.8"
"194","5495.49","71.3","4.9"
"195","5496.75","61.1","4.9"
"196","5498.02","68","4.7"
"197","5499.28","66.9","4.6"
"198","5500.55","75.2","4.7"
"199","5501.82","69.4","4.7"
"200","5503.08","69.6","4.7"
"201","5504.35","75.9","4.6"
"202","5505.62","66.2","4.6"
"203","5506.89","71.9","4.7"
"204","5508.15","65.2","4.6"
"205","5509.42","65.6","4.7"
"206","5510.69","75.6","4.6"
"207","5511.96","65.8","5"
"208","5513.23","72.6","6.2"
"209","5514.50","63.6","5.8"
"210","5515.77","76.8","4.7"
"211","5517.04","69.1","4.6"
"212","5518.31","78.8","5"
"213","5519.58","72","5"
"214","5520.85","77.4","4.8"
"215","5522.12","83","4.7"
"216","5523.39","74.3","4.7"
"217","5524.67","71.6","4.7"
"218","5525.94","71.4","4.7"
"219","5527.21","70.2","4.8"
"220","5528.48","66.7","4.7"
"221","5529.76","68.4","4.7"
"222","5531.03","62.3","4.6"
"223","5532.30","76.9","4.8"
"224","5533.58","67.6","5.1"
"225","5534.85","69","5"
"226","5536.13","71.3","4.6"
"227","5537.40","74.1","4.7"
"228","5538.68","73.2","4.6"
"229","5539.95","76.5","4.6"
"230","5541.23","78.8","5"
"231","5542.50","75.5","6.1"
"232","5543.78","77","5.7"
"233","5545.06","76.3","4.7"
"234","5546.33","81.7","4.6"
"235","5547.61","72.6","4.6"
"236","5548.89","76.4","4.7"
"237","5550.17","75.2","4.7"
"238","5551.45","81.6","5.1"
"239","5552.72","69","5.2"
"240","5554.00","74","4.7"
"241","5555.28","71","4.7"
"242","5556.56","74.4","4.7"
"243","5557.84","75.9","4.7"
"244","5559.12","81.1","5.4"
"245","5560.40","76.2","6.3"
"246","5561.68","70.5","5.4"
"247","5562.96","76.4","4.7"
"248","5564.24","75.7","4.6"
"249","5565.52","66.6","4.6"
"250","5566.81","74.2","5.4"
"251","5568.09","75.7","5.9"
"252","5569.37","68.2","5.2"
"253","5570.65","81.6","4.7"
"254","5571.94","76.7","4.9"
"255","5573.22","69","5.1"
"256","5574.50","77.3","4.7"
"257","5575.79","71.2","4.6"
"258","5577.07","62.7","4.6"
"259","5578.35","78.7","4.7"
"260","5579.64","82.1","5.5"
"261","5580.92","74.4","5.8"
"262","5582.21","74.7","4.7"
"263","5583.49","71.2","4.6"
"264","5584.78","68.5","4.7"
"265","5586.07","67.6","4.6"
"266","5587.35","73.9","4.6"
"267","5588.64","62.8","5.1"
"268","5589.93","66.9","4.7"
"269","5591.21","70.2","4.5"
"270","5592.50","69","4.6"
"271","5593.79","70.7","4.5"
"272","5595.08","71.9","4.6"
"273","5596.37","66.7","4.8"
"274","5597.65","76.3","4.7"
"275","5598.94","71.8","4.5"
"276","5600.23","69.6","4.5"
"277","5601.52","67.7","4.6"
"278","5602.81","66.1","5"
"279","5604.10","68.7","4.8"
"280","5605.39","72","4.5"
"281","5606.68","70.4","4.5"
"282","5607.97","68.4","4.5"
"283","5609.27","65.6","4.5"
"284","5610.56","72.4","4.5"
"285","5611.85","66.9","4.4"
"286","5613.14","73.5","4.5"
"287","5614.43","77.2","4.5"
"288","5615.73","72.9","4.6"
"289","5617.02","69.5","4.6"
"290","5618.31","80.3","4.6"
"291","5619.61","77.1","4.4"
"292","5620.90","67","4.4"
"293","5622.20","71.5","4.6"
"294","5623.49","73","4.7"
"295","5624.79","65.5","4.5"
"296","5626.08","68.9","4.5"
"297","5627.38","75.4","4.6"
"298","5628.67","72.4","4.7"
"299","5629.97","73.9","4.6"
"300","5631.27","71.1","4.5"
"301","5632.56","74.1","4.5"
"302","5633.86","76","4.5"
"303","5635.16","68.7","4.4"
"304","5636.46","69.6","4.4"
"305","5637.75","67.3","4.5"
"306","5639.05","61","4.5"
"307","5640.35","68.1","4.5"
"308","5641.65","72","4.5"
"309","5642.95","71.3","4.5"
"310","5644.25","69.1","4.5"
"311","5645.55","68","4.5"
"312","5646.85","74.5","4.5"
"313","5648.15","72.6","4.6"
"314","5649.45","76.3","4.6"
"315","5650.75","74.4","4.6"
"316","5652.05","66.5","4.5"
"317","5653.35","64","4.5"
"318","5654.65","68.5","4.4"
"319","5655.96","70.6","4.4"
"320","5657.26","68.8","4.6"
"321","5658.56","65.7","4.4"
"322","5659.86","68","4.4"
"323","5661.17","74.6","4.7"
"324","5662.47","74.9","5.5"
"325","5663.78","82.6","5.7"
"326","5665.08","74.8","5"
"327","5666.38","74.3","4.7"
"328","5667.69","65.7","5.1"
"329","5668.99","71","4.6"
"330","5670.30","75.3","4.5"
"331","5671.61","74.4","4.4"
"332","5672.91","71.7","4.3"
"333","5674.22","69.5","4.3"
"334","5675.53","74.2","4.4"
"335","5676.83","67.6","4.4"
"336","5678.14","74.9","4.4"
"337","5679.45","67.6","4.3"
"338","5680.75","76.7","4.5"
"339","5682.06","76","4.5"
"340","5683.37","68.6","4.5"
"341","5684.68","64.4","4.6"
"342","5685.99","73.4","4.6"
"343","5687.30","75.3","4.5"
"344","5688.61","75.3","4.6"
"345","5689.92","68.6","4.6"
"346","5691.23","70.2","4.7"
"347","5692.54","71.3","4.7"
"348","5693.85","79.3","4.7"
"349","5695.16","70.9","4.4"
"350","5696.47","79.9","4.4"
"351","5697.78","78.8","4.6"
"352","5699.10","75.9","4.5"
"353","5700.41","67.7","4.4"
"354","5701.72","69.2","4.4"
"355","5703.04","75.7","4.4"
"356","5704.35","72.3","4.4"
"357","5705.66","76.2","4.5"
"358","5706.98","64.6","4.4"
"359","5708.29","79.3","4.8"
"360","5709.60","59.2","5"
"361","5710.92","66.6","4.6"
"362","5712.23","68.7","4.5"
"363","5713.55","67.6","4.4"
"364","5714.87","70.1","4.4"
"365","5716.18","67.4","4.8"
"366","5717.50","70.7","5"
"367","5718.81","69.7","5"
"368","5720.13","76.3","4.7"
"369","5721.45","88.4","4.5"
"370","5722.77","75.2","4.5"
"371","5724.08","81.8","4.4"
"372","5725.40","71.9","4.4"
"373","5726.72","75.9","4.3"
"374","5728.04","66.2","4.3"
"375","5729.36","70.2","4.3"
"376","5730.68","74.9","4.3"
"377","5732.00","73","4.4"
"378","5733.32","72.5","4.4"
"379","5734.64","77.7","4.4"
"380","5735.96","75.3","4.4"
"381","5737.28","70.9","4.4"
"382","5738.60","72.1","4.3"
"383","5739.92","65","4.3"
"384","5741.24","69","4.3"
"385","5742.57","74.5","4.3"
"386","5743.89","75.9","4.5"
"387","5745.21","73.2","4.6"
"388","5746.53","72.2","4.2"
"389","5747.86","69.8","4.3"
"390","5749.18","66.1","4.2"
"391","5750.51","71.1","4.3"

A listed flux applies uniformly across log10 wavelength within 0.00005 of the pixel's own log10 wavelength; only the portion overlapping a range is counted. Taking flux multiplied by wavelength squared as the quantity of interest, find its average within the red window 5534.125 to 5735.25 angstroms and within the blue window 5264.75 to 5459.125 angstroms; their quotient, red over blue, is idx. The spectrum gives 1.14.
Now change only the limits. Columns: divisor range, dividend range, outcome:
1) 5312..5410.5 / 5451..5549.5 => 1.08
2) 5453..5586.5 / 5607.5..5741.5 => 1.06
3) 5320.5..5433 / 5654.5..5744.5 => 1.17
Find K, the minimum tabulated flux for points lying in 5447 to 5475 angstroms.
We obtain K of 61.6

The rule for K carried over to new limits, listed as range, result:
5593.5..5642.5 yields 61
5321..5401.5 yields 58.8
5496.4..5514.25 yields 61.1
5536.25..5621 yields 62.7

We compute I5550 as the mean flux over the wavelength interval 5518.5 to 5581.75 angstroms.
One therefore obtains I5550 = 74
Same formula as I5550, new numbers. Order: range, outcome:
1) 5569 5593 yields 72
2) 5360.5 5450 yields 70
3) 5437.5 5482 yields 70.9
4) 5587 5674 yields 70.9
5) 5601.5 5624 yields 71.2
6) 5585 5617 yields 69.9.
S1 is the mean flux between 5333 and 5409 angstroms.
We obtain 70.2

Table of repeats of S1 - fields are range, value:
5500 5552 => 72.7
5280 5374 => 70.3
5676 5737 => 72.6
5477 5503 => 69.2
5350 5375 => 72.2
